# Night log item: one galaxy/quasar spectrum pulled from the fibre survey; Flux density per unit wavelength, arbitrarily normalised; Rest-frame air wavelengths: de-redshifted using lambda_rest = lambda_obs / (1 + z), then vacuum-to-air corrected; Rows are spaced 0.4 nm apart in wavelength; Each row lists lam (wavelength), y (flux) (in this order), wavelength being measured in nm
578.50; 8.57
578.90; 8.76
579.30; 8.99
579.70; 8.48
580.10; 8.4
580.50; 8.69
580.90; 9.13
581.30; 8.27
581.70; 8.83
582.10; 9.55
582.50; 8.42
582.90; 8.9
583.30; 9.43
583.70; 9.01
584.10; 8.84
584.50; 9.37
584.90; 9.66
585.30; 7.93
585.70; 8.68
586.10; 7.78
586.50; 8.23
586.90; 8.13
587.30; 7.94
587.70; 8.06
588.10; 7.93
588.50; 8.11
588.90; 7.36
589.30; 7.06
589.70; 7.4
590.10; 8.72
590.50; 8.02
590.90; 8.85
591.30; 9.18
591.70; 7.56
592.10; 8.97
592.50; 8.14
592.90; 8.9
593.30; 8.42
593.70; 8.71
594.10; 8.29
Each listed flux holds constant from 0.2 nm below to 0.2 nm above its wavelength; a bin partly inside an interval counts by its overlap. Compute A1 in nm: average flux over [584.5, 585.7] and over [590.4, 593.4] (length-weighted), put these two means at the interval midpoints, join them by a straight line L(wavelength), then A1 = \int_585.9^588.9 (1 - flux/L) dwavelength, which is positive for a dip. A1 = 0.26 nm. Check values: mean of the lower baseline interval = 8.87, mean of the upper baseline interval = 8.52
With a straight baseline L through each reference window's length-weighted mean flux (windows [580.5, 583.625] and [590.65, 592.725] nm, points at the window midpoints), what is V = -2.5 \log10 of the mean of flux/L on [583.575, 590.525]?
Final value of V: 0.06 mag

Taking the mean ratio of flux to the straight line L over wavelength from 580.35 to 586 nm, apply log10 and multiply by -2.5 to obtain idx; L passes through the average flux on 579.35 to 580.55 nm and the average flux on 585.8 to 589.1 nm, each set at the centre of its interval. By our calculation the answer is -0.07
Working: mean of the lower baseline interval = 8.56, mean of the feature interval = 8.89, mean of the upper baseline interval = 7.96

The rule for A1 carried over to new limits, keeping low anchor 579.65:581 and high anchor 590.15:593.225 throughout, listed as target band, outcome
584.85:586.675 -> 0.05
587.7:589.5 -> 0.19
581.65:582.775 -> -0.04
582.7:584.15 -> -0.07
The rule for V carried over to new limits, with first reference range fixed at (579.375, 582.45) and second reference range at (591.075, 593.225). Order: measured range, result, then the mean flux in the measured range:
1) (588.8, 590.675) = 0.12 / 7.73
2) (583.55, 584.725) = -0.05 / 9.09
